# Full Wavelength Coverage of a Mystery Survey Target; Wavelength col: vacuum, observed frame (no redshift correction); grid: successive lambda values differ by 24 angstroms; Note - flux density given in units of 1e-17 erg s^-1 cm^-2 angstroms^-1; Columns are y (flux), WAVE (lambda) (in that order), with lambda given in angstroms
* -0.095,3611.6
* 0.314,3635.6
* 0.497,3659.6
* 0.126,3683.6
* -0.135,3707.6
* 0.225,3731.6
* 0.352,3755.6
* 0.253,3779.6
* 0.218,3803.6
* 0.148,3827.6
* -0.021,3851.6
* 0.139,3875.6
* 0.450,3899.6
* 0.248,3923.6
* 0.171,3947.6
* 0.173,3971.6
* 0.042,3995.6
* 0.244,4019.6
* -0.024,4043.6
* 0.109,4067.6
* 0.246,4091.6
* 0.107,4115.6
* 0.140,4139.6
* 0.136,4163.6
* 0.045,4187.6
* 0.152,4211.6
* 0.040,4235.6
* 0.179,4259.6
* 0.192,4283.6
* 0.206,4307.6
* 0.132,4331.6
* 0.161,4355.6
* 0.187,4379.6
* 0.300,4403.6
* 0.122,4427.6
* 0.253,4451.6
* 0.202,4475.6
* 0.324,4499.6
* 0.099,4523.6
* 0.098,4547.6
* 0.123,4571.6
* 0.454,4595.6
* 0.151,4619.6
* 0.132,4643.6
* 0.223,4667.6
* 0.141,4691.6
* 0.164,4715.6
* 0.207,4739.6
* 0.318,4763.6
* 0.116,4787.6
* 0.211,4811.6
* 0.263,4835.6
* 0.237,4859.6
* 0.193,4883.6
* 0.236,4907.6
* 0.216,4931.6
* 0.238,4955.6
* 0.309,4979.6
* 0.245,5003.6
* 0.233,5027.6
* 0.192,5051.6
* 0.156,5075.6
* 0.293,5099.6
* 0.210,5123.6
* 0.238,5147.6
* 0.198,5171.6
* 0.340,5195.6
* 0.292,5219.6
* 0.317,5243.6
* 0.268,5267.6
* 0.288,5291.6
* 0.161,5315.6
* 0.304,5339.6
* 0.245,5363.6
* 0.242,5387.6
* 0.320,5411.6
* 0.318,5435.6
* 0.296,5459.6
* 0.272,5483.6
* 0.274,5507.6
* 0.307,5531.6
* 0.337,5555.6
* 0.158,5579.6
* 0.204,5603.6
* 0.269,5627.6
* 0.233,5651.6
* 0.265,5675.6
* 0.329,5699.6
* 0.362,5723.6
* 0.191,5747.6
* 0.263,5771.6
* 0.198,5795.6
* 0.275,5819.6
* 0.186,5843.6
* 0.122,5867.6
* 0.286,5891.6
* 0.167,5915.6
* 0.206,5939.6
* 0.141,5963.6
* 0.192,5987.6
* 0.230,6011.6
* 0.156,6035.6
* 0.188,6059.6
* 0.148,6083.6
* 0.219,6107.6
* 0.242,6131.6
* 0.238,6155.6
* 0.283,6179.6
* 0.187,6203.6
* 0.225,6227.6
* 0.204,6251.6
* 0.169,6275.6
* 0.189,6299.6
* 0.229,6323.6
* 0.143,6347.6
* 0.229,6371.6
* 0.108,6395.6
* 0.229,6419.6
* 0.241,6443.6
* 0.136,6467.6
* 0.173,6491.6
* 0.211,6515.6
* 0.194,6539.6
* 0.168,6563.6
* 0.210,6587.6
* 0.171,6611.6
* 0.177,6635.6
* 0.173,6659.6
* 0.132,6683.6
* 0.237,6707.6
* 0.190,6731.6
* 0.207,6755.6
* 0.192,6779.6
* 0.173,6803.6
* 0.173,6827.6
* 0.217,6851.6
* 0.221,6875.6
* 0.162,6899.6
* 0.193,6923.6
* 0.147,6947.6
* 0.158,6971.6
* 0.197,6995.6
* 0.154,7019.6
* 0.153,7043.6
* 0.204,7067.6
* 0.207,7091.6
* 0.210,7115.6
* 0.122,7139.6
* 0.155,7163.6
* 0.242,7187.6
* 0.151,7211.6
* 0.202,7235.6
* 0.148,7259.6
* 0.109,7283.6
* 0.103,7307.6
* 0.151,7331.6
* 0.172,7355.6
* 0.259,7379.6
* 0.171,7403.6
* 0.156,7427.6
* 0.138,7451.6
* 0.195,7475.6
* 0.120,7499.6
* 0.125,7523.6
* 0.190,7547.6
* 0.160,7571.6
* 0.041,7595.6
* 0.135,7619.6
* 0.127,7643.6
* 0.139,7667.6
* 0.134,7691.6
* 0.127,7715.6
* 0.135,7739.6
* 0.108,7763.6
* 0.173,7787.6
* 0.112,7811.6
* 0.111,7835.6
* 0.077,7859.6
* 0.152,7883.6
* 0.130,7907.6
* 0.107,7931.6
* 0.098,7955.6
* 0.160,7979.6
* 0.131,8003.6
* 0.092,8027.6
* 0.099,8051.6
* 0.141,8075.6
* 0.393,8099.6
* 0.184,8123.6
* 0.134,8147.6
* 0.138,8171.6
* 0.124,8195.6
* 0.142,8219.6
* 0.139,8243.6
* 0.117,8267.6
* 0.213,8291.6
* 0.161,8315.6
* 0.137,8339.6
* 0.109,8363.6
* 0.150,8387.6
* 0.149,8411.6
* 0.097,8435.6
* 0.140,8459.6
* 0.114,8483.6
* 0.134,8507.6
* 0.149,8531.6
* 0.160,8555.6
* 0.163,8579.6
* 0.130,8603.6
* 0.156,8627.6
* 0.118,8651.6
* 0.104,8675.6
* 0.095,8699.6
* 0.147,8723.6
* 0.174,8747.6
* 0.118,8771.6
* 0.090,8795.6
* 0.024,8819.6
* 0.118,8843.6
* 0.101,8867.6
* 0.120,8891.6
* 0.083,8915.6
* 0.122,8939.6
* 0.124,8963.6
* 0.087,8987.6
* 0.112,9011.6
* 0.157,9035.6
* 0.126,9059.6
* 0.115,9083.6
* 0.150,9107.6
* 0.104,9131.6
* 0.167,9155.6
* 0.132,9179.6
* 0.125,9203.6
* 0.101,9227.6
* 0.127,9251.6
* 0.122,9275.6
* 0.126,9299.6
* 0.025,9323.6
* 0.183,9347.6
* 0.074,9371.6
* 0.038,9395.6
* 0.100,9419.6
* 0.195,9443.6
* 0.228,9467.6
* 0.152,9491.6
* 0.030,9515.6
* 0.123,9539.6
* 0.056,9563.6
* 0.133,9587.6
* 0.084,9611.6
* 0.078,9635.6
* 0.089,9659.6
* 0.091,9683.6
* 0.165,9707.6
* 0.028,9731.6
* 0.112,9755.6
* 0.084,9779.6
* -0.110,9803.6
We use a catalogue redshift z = 0.23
